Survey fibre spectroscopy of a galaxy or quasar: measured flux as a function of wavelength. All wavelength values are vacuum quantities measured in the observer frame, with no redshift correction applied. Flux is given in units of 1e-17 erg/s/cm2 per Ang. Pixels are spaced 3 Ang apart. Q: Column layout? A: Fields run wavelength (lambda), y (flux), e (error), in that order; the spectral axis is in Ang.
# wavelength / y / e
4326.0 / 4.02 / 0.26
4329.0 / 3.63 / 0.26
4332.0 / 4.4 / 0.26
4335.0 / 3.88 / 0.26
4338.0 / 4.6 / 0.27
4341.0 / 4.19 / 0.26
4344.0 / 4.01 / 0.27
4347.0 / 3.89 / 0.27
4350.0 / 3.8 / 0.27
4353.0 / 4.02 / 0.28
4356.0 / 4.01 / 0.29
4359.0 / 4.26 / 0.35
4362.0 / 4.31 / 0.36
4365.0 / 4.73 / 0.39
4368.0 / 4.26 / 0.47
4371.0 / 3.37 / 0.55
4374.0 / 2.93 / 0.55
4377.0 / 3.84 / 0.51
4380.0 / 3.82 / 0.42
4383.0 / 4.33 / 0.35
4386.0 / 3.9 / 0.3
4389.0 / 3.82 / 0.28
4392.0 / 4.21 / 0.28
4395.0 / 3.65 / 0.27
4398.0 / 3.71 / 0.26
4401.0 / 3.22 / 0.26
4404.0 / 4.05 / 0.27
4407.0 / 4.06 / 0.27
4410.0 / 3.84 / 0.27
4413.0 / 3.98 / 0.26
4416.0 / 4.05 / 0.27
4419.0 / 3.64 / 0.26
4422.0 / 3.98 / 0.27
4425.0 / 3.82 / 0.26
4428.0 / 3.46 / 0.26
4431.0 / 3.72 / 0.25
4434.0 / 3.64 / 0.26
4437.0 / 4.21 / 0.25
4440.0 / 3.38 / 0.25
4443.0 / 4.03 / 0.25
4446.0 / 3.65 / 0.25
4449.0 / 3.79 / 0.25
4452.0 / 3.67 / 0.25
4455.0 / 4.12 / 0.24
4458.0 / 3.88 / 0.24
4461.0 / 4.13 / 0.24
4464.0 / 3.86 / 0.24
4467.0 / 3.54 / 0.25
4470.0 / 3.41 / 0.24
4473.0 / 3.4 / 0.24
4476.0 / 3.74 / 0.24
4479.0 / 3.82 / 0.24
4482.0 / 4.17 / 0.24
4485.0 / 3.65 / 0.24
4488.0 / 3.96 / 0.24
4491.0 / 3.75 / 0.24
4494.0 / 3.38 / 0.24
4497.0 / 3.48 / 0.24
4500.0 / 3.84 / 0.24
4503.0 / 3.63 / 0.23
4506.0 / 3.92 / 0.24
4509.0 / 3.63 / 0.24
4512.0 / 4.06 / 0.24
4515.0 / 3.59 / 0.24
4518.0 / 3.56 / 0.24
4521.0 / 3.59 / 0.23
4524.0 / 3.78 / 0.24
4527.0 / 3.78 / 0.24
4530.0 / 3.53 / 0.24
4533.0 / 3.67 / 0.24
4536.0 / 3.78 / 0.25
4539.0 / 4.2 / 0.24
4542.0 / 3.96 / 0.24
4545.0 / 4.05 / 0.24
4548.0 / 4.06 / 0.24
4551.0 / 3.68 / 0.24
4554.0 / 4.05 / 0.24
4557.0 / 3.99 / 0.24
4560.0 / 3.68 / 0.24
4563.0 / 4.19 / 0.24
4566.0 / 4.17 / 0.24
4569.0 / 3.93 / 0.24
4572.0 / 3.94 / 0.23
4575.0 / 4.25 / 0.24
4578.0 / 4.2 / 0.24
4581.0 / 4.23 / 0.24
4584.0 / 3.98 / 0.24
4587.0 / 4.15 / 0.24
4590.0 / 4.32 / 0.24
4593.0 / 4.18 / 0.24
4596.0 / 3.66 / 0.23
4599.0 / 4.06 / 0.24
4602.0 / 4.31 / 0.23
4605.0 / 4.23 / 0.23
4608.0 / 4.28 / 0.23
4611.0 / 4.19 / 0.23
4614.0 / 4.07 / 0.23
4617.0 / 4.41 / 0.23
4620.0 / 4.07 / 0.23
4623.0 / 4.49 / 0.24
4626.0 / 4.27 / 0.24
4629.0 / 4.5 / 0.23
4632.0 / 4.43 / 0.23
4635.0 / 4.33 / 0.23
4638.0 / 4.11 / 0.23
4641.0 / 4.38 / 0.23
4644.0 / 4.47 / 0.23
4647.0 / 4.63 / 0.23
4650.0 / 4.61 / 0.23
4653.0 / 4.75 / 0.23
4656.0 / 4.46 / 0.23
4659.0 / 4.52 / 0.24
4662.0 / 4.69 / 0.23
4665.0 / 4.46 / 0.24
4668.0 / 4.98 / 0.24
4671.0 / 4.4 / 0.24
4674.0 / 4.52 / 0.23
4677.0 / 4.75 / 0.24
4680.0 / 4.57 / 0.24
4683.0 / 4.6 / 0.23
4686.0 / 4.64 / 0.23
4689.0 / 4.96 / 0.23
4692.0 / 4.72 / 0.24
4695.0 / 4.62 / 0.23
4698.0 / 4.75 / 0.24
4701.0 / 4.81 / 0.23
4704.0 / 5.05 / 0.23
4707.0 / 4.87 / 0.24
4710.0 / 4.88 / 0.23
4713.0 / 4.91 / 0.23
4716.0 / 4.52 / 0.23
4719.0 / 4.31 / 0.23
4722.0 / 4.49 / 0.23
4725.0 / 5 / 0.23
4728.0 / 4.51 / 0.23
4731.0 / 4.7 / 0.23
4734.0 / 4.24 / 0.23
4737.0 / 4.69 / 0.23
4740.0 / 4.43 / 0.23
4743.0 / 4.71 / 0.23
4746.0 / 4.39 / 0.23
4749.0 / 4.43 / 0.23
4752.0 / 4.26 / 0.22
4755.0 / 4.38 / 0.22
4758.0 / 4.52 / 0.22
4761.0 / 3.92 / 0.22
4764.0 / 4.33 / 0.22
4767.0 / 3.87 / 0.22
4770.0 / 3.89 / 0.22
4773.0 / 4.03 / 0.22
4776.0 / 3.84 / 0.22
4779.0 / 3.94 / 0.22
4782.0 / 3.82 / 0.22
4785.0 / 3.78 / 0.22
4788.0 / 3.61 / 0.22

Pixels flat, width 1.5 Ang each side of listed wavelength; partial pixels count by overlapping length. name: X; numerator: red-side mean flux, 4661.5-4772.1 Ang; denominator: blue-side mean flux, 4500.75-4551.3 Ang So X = 1.20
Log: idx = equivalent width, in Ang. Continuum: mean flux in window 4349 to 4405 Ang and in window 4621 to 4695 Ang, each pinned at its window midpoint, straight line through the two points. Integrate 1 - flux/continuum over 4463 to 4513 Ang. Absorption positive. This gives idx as 5.36 Ang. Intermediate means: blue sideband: 3.91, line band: 3.72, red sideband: 4.55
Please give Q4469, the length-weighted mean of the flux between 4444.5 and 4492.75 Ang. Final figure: 3.78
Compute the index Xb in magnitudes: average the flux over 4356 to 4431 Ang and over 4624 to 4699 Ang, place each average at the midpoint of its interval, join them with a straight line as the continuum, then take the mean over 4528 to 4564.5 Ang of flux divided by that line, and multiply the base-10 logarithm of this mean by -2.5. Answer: 0.10 mag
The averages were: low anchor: 3.88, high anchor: 4.56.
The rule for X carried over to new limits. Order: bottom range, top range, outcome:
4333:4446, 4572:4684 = 1.12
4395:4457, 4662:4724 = 1.24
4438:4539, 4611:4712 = 1.22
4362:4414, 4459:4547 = 0.97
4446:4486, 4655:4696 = 1.23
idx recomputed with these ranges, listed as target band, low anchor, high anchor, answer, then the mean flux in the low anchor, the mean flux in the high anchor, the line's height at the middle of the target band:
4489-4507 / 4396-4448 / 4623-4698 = 1.64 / 3.79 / 4.56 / 4.03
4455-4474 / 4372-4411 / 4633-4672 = 1.19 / 3.79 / 4.52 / 4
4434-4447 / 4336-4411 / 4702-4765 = 0.84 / 3.95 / 4.55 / 4.07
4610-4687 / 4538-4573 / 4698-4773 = -3.97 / 3.99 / 4.5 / 4.25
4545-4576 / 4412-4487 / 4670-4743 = 1.31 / 3.79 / 4.67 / 4.17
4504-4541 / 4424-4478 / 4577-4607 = 1.73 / 3.75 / 4.13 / 3.94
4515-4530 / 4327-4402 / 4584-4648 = 1.77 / 3.96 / 4.25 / 4.14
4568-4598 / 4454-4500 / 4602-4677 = 0.77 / 3.75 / 4.43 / 4.19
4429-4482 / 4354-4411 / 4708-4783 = 3.07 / 3.91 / 4.37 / 4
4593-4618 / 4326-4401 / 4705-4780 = 0.60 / 3.97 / 4.41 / 4.25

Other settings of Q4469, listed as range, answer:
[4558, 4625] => 4.14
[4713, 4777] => 4.37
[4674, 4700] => 4.69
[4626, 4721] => 4.61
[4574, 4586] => 4.16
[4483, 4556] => 3.78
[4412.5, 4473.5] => 3.78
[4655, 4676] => 4.58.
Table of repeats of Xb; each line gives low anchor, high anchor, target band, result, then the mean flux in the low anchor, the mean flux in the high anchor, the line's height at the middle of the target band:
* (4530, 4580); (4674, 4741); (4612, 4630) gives -0.003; 3.98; 4.68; 4.28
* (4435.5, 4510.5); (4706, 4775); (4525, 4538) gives 0.056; 3.76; 4.44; 3.91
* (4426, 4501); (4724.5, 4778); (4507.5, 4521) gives 0.044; 3.75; 4.33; 3.85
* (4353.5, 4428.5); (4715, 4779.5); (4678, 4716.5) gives -0.117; 3.9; 4.34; 4.28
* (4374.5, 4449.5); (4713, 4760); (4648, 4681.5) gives -0.061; 3.82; 4.51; 4.36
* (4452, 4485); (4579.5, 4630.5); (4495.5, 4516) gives 0.047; 3.79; 4.2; 3.9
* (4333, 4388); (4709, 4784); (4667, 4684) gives -0.082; 4.01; 4.35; 4.29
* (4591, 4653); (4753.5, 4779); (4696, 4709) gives -0.164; 4.3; 4.09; 4.18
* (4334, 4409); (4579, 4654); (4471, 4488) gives 0.093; 3.95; 4.28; 4.1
